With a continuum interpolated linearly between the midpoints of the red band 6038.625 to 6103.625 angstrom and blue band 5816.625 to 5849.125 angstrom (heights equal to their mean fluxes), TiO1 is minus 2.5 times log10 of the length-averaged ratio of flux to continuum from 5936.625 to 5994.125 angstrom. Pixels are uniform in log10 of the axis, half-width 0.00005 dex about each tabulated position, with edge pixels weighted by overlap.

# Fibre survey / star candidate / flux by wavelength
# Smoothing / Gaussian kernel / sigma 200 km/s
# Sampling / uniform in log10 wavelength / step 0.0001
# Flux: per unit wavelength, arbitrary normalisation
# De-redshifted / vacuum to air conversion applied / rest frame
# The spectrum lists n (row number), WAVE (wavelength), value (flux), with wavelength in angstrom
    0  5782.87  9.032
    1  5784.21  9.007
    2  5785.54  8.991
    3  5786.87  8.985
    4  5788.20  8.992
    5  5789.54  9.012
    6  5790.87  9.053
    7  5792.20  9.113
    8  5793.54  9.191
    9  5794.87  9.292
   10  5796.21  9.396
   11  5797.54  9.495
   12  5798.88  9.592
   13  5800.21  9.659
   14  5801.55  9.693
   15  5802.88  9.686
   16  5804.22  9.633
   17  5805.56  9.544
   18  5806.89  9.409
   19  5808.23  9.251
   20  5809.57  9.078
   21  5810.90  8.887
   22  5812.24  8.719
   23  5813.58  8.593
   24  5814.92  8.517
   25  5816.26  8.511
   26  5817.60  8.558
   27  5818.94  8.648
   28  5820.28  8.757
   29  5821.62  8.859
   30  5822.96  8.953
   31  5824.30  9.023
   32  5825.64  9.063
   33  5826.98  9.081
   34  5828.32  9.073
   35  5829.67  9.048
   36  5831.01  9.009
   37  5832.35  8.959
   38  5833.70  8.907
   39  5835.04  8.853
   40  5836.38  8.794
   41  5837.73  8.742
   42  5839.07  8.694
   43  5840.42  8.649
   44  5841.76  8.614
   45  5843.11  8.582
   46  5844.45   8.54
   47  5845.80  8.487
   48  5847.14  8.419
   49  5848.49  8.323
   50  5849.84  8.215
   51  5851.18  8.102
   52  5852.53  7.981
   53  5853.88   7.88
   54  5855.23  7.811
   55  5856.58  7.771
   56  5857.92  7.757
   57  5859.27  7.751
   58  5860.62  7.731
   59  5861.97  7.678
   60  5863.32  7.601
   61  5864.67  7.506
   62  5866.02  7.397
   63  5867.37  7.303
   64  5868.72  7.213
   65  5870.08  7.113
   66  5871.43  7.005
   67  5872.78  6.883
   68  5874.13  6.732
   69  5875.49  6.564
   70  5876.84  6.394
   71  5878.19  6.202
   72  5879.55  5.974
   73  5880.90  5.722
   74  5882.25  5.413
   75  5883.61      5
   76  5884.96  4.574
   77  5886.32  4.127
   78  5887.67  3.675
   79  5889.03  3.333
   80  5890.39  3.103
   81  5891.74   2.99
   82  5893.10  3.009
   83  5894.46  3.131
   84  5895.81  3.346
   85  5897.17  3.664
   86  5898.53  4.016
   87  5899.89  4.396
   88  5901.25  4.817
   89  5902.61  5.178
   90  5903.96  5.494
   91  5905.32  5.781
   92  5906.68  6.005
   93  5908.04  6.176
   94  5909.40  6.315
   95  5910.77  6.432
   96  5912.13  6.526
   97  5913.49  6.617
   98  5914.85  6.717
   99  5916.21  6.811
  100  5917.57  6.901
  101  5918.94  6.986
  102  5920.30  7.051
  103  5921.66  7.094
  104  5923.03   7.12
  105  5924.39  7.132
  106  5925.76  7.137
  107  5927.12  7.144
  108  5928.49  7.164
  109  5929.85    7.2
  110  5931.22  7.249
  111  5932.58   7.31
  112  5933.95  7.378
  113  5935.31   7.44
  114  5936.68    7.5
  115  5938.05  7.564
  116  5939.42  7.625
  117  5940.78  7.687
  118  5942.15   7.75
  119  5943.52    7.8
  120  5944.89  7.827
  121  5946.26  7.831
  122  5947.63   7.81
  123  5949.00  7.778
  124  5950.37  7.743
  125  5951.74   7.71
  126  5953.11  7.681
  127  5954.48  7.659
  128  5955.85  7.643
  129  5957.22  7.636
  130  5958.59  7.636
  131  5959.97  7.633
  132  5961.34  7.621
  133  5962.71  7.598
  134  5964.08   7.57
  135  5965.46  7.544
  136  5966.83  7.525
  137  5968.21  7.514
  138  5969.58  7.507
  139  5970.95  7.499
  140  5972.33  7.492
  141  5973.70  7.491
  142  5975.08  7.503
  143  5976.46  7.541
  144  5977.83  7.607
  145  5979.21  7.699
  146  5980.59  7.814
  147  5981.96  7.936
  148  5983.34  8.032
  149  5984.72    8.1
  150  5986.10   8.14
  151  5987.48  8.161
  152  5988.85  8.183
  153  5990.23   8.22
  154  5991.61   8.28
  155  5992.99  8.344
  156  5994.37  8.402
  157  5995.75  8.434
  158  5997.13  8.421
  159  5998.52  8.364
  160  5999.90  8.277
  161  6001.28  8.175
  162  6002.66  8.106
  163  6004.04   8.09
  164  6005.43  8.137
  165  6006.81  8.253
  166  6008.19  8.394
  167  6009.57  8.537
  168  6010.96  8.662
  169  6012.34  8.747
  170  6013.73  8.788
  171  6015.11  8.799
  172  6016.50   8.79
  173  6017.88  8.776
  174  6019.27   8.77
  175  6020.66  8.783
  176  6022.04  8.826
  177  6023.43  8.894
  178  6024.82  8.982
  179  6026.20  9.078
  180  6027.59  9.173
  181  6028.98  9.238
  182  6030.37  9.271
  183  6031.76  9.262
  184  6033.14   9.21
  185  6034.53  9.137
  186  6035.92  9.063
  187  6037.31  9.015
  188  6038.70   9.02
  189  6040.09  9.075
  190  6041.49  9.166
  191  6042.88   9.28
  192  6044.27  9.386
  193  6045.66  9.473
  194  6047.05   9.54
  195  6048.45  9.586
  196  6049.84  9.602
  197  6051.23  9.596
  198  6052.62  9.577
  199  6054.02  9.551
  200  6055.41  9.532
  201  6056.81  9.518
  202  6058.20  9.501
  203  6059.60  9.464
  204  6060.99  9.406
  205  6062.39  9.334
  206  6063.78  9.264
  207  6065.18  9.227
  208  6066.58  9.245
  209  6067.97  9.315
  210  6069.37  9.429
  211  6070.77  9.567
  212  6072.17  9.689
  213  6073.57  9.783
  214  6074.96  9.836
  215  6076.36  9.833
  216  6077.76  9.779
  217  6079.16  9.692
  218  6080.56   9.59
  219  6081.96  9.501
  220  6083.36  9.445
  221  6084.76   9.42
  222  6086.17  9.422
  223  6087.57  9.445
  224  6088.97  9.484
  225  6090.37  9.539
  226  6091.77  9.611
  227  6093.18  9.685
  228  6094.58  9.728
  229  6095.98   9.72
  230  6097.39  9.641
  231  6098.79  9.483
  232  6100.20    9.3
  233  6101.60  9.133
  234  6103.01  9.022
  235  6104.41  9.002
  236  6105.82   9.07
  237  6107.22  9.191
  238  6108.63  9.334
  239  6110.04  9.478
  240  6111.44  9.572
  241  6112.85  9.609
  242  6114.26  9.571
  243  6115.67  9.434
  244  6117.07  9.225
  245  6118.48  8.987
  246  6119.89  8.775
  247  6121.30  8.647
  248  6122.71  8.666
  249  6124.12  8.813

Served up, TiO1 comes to 0.18 mag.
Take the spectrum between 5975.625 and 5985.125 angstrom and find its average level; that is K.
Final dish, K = 7.8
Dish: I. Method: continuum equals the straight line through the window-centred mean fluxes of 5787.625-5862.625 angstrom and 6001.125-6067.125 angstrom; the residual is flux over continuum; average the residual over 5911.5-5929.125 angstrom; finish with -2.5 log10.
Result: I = 0.27 mag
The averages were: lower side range 8.78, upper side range 9.06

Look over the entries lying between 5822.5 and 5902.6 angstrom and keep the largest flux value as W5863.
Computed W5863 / 9.081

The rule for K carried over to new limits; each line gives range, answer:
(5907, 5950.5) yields 7.2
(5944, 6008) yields 7.88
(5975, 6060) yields 8.74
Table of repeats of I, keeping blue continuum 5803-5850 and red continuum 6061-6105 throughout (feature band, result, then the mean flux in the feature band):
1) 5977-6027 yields 0.11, 8.39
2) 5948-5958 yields 0.19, 7.7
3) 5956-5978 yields 0.21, 7.56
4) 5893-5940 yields 0.40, 6.25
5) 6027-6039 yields 0.02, 9.16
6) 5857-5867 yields 0.17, 7.63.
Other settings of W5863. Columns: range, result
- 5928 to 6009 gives 8.434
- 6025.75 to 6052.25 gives 9.602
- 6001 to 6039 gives 9.271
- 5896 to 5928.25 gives 7.144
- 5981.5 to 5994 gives 8.344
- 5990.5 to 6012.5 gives 8.747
